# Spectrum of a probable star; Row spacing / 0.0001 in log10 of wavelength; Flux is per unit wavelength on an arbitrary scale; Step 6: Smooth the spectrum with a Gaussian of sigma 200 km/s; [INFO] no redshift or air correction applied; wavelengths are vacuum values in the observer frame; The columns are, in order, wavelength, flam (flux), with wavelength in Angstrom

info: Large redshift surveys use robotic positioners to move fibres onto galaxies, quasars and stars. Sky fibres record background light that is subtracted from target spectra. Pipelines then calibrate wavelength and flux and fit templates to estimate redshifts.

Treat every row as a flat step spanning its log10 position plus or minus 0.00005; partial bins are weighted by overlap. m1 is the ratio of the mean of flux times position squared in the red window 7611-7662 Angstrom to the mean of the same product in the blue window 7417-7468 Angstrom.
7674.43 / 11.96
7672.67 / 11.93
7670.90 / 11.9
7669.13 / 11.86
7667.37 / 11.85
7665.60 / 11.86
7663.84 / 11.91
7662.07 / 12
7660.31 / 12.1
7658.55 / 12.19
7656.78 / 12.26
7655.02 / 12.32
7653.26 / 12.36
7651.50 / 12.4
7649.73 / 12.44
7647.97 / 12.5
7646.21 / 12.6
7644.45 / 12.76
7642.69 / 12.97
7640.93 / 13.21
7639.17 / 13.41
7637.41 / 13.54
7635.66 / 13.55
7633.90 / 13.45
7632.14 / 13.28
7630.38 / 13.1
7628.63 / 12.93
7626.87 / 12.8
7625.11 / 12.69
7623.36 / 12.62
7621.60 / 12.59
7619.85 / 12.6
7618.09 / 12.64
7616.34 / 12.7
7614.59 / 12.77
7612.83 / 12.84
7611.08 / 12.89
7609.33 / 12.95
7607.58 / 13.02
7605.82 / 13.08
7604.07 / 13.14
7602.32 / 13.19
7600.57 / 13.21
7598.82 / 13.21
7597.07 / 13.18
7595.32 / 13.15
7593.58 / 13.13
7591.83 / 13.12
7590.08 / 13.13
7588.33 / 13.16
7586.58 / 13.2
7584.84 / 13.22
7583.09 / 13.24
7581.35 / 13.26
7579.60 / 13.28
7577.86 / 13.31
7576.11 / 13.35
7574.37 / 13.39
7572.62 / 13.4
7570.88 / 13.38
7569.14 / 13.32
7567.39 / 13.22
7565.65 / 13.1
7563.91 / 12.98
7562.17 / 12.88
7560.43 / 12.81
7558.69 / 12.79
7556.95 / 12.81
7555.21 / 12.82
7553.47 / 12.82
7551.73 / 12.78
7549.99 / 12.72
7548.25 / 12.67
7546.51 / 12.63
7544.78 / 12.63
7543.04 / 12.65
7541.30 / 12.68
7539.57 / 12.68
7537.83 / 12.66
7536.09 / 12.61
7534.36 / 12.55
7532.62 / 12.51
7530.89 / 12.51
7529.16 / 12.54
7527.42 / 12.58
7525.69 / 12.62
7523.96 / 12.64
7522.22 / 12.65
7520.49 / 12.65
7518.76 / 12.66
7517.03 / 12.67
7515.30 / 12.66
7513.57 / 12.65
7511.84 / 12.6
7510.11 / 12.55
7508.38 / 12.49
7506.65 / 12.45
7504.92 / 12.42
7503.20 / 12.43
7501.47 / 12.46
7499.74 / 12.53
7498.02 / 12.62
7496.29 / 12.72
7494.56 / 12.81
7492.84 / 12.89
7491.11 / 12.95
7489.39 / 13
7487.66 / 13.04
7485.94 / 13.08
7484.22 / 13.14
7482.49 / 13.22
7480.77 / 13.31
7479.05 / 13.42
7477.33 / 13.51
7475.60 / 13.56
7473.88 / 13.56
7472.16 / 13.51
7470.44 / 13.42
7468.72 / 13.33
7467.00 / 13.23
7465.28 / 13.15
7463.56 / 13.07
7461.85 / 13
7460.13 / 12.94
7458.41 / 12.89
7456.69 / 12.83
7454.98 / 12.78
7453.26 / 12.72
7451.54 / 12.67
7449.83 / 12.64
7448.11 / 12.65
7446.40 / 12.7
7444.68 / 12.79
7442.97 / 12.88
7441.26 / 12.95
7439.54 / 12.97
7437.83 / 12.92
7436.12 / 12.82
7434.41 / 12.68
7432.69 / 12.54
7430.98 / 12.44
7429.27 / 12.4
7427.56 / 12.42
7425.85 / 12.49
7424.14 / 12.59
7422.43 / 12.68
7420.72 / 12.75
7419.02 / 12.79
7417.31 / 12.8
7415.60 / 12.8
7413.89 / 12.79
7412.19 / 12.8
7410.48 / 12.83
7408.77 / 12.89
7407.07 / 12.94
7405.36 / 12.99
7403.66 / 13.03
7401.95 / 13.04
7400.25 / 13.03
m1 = 1.1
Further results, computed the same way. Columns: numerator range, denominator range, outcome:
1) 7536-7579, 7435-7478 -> 1.02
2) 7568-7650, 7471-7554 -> 1.05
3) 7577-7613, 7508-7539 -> 1.06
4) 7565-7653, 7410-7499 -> 1.05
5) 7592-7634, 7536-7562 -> 1.04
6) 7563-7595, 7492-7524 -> 1.07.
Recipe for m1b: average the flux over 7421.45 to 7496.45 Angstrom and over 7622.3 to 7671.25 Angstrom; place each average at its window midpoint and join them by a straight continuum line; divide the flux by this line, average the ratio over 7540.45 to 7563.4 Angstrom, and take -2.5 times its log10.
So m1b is 0.002 mag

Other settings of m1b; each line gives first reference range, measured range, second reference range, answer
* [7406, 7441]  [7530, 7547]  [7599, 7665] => 0.01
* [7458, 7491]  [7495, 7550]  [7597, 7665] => 0.04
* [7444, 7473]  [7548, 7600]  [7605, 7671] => -0.03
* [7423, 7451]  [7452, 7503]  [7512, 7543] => -0.03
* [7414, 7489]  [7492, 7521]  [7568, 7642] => 0.03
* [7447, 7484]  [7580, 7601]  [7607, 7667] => -0.03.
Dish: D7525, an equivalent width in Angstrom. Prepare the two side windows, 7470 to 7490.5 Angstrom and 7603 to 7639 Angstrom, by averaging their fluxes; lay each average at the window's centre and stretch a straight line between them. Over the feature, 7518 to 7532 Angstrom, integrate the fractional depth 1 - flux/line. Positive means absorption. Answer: 0.6 Angstrom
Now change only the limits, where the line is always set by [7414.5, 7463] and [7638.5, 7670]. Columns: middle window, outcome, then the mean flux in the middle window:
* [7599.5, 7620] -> -0.8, 12.9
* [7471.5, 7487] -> -0.8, 13.4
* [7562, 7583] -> -1.2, 13.3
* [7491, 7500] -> -0.1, 12.8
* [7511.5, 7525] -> 0.0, 12.6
